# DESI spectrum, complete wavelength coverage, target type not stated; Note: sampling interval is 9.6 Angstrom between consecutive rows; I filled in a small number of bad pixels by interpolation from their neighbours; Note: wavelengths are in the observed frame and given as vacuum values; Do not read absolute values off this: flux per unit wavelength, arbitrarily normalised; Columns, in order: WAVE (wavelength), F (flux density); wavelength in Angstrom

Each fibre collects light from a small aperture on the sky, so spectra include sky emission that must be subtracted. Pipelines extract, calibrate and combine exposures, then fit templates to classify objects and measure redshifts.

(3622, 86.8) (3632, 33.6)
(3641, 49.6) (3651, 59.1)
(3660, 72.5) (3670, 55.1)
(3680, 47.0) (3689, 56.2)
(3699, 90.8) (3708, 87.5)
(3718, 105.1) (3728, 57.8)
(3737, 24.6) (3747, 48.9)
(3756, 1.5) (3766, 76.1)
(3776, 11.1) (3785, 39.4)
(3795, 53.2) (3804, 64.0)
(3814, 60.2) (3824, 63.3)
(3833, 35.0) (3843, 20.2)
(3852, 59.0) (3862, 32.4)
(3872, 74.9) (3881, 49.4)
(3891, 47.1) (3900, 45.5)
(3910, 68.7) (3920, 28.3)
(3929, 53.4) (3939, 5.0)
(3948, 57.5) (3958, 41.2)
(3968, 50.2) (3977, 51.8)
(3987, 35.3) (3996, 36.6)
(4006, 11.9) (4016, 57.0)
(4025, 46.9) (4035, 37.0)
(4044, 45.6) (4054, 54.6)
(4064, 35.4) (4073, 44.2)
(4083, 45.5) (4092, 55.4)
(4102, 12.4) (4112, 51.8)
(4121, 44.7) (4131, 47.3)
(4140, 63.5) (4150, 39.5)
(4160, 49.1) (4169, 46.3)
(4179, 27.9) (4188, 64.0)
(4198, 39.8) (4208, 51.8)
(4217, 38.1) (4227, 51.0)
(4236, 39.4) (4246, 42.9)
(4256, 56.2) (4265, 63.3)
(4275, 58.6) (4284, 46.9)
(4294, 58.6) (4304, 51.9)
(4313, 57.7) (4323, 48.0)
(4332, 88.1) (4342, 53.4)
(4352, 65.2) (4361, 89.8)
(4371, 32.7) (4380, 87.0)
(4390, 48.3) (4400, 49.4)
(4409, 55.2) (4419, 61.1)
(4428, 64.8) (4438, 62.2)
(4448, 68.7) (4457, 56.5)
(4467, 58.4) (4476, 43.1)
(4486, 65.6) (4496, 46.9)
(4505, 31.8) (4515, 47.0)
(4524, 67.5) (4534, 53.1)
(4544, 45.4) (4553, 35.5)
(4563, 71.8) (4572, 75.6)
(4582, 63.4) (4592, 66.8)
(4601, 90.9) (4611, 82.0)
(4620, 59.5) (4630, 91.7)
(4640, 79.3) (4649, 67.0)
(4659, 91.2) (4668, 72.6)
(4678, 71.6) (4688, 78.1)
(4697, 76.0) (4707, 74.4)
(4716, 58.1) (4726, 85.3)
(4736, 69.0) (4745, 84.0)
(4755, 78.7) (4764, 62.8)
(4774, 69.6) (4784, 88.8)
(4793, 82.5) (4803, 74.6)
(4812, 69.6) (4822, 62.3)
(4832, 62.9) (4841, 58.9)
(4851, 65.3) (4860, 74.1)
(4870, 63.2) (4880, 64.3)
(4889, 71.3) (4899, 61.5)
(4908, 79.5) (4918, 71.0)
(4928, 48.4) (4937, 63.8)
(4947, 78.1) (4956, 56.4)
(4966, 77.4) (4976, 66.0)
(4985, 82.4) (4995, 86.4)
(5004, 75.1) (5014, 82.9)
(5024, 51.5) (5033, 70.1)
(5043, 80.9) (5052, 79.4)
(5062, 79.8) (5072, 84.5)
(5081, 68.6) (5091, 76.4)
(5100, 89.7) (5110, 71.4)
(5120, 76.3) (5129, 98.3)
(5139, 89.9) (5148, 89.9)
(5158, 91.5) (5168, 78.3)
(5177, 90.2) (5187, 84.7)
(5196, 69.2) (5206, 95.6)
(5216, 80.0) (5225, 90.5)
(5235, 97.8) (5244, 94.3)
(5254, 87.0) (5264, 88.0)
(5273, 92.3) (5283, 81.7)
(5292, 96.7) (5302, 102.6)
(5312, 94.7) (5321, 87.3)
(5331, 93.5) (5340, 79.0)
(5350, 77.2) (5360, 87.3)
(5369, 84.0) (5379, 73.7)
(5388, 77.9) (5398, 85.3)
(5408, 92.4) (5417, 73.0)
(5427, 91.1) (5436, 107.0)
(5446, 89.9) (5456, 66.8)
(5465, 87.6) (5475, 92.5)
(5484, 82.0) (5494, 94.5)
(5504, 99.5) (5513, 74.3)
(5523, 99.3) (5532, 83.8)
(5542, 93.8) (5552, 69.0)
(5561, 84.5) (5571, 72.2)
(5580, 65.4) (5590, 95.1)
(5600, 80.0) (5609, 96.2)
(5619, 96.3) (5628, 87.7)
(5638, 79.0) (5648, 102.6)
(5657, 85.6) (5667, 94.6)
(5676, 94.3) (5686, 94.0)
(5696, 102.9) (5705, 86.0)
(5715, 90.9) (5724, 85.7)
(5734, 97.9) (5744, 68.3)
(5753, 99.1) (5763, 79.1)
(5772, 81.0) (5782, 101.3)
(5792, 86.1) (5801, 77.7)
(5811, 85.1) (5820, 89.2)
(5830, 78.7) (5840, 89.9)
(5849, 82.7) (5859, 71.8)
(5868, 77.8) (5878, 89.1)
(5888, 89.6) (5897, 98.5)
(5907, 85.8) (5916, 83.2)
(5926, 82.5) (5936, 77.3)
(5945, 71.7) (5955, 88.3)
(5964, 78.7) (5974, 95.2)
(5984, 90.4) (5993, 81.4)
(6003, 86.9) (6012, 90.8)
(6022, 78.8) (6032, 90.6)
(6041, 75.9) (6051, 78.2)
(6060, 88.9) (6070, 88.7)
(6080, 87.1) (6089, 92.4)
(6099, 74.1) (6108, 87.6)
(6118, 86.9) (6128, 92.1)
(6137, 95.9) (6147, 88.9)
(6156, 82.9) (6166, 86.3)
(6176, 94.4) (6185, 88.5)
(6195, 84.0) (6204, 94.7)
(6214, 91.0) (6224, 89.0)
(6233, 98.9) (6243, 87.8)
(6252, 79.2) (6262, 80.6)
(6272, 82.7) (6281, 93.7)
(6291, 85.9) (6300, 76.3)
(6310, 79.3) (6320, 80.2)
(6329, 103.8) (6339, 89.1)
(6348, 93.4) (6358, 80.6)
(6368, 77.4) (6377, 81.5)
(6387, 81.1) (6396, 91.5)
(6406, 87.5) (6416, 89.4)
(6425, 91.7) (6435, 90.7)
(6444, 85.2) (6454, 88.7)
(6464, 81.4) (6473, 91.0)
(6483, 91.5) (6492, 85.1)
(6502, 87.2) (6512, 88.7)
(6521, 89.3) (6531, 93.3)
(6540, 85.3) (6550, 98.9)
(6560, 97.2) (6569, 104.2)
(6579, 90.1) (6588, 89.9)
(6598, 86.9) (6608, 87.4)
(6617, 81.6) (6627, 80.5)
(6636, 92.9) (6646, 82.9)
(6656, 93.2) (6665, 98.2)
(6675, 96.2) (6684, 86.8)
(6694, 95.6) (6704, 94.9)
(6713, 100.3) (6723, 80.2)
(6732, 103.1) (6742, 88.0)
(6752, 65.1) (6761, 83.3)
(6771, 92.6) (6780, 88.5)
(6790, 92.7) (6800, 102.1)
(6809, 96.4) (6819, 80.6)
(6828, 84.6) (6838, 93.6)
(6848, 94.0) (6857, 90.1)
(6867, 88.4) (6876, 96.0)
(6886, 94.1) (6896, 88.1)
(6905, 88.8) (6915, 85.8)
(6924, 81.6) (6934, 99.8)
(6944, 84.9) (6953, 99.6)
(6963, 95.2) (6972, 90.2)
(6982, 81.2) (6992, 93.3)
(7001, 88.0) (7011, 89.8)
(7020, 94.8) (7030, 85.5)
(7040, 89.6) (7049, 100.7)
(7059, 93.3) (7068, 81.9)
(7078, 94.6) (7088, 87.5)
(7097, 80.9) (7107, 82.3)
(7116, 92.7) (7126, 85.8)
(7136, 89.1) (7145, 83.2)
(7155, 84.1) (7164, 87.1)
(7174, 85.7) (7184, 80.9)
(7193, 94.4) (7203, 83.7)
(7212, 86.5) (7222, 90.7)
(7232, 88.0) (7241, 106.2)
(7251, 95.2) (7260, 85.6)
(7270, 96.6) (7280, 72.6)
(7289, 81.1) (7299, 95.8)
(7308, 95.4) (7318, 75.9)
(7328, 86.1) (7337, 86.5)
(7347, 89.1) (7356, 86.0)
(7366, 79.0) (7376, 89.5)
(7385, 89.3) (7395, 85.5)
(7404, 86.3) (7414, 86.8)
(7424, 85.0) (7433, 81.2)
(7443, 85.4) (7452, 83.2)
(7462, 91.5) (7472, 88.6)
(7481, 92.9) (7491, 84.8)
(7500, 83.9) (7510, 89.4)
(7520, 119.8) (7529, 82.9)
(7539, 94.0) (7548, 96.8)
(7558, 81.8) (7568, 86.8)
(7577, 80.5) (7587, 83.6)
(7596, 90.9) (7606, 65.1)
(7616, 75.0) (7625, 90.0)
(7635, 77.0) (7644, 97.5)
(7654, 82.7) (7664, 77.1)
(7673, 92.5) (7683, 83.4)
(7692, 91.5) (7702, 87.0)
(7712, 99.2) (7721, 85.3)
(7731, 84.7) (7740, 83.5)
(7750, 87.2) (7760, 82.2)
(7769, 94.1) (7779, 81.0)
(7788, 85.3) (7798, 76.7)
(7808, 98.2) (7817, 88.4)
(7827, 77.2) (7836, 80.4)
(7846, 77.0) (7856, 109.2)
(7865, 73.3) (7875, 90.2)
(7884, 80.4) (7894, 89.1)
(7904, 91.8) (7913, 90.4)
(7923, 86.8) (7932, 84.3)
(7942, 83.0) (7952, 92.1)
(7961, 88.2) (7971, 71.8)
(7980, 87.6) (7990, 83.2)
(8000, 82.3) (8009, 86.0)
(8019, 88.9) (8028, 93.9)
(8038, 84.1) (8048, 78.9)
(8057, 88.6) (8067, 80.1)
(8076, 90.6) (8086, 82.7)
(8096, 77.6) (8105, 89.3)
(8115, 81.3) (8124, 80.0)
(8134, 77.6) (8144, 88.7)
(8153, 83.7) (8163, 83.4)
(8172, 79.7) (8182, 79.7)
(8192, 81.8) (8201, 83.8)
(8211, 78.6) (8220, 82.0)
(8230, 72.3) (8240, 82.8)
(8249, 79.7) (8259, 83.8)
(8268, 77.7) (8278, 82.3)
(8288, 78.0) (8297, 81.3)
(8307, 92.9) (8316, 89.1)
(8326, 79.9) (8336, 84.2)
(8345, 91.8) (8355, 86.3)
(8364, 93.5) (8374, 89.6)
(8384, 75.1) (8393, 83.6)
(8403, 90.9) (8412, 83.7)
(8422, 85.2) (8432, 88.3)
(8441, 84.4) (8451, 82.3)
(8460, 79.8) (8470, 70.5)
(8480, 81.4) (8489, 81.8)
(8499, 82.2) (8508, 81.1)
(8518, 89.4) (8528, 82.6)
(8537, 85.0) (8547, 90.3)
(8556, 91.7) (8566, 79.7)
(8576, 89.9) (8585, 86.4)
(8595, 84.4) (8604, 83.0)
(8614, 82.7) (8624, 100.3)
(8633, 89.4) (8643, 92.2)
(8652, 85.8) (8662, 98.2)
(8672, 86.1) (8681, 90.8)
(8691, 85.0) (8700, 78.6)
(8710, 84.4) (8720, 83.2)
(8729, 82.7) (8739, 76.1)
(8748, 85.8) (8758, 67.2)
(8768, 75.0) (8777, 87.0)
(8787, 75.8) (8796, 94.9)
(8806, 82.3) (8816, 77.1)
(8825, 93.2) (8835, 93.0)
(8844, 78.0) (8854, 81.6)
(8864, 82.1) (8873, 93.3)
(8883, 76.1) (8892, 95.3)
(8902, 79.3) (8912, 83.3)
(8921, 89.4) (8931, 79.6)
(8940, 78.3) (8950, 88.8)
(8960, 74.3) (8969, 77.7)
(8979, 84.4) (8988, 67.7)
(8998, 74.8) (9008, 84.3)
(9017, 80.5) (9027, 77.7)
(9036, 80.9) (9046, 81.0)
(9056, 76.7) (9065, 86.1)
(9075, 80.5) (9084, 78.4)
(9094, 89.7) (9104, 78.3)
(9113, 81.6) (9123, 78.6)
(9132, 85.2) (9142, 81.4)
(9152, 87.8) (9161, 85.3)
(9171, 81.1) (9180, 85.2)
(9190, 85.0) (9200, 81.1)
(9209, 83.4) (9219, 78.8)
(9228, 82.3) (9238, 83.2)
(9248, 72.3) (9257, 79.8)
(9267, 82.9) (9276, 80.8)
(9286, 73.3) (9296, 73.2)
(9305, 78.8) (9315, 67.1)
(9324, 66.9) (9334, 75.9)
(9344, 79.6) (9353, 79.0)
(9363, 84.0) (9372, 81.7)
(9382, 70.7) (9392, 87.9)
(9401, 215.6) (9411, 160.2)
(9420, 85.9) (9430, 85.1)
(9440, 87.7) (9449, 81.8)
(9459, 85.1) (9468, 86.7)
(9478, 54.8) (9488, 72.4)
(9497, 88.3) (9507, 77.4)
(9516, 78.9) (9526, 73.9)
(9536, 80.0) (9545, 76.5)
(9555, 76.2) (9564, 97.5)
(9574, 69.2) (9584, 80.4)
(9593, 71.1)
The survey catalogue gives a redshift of 0.146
